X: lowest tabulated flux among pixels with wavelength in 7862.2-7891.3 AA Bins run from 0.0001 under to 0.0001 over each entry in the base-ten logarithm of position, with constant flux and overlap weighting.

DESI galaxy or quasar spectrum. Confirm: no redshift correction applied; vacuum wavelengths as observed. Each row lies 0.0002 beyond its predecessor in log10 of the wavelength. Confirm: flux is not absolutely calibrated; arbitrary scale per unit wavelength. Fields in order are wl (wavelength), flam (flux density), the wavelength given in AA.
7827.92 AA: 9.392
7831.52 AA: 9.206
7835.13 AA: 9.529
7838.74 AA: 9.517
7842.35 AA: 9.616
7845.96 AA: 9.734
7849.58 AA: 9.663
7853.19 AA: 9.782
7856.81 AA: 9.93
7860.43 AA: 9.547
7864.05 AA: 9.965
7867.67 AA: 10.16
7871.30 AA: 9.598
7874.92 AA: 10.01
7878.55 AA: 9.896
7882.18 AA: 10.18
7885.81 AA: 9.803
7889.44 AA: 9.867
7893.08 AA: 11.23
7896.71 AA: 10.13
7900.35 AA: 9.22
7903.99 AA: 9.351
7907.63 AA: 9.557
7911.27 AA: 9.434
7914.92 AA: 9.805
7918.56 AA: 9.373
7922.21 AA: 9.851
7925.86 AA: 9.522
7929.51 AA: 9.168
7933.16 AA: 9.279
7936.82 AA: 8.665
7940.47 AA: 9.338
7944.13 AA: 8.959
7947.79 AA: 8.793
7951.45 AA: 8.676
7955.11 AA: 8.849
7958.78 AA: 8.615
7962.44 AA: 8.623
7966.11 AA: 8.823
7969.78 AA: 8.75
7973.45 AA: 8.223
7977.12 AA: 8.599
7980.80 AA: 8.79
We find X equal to 9.598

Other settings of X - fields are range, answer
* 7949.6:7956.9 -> 8.676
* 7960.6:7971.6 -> 8.623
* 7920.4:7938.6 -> 8.665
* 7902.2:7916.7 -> 9.351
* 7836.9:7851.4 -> 9.517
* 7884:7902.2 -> 9.22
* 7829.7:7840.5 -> 9.206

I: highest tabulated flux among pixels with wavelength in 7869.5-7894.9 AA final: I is 11.23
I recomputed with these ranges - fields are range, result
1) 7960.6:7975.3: 8.823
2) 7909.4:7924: 9.851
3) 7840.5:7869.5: 10.16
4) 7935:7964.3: 9.338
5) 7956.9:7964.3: 8.623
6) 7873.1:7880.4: 10.01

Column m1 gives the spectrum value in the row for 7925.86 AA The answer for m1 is 9.522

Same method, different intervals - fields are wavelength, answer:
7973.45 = 8.223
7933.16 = 9.279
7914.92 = 9.805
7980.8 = 8.79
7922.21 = 9.851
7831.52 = 9.206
